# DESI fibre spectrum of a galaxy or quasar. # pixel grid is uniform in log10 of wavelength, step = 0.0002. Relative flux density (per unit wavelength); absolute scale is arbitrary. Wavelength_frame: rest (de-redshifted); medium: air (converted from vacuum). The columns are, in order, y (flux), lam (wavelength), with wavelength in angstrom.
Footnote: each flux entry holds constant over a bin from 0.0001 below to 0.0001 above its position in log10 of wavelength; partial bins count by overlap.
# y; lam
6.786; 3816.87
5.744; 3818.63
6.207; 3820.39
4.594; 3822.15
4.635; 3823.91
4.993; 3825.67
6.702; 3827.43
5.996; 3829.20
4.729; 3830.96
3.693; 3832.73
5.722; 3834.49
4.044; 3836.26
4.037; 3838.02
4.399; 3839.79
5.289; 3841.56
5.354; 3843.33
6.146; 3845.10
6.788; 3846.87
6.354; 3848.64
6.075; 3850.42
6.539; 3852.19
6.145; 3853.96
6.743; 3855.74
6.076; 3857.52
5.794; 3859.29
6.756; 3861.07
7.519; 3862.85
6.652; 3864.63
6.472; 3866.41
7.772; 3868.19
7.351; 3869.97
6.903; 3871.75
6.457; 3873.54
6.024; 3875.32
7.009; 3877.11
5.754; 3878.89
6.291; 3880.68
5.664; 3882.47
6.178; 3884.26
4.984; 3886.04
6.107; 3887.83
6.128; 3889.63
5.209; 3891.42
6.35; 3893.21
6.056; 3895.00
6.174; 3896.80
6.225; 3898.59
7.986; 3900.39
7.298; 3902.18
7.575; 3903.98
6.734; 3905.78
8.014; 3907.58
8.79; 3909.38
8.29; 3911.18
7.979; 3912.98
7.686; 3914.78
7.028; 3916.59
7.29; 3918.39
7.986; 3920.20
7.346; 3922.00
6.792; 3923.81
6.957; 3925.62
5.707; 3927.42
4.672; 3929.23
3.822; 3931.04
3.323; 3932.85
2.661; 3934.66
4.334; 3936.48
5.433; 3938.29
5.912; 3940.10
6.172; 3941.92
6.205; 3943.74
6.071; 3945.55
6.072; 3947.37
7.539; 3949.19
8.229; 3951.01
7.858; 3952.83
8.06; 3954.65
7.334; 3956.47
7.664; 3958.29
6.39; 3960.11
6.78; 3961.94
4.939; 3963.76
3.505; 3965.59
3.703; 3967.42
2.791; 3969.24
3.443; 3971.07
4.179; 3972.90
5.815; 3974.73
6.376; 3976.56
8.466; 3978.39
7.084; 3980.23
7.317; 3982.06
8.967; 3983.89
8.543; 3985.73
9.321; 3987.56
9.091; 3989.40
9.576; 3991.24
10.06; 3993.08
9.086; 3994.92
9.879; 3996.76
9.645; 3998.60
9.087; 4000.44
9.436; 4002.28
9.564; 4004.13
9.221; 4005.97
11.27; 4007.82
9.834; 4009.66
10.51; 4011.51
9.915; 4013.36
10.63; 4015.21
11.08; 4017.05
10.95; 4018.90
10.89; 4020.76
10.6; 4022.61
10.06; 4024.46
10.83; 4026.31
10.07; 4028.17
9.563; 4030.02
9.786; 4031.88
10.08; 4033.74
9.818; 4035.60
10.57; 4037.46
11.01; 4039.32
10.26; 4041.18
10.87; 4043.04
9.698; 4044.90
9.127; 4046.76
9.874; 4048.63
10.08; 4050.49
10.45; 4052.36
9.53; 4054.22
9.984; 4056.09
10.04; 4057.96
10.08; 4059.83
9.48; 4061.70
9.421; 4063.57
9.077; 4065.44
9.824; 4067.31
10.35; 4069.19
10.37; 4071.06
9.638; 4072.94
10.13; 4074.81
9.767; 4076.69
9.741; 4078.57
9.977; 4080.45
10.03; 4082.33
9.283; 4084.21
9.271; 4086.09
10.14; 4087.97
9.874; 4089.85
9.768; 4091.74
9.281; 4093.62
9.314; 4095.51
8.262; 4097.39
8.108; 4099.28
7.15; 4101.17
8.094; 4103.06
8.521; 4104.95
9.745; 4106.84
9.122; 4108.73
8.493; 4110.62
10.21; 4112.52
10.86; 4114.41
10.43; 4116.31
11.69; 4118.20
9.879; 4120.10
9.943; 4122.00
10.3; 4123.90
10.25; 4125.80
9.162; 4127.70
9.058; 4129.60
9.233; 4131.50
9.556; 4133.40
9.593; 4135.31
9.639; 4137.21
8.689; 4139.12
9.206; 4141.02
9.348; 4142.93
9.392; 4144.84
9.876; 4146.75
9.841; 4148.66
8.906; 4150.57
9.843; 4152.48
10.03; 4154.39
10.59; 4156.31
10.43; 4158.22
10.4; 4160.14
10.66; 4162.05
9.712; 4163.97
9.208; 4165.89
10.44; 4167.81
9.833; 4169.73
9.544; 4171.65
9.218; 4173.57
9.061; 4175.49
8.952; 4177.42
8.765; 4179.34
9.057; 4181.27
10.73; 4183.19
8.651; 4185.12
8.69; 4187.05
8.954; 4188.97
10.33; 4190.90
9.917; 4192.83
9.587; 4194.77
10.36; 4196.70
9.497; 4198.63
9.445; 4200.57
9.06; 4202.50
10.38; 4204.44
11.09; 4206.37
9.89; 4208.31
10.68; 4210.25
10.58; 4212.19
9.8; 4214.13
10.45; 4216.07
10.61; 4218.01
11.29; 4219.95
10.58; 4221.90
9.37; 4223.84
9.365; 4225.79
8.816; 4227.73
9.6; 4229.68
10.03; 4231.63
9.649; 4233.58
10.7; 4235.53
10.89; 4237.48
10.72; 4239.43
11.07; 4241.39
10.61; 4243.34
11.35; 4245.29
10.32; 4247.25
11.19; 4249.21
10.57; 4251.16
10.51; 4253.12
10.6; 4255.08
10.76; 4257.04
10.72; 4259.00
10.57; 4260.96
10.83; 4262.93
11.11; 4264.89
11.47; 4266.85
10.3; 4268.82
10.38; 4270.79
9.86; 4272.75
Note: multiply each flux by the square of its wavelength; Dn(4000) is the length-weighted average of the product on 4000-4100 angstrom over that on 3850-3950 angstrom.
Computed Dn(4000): 1.67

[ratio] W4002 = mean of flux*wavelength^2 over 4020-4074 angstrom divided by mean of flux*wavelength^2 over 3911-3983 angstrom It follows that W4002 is 1.7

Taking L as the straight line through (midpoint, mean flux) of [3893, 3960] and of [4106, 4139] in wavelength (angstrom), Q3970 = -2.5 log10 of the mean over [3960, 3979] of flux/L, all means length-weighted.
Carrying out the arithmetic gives 0.41 mag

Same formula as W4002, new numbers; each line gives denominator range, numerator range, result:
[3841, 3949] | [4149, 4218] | 1.78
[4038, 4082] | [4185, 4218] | 1.07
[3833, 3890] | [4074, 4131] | 1.77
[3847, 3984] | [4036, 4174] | 1.68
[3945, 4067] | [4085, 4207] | 1.17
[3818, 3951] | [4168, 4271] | 1.94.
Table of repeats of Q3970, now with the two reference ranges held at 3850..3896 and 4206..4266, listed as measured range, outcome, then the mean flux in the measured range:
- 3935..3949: 0.24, 5.71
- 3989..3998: -0.23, 9.56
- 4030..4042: -0.24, 10.2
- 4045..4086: -0.15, 9.81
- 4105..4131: -0.09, 9.87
